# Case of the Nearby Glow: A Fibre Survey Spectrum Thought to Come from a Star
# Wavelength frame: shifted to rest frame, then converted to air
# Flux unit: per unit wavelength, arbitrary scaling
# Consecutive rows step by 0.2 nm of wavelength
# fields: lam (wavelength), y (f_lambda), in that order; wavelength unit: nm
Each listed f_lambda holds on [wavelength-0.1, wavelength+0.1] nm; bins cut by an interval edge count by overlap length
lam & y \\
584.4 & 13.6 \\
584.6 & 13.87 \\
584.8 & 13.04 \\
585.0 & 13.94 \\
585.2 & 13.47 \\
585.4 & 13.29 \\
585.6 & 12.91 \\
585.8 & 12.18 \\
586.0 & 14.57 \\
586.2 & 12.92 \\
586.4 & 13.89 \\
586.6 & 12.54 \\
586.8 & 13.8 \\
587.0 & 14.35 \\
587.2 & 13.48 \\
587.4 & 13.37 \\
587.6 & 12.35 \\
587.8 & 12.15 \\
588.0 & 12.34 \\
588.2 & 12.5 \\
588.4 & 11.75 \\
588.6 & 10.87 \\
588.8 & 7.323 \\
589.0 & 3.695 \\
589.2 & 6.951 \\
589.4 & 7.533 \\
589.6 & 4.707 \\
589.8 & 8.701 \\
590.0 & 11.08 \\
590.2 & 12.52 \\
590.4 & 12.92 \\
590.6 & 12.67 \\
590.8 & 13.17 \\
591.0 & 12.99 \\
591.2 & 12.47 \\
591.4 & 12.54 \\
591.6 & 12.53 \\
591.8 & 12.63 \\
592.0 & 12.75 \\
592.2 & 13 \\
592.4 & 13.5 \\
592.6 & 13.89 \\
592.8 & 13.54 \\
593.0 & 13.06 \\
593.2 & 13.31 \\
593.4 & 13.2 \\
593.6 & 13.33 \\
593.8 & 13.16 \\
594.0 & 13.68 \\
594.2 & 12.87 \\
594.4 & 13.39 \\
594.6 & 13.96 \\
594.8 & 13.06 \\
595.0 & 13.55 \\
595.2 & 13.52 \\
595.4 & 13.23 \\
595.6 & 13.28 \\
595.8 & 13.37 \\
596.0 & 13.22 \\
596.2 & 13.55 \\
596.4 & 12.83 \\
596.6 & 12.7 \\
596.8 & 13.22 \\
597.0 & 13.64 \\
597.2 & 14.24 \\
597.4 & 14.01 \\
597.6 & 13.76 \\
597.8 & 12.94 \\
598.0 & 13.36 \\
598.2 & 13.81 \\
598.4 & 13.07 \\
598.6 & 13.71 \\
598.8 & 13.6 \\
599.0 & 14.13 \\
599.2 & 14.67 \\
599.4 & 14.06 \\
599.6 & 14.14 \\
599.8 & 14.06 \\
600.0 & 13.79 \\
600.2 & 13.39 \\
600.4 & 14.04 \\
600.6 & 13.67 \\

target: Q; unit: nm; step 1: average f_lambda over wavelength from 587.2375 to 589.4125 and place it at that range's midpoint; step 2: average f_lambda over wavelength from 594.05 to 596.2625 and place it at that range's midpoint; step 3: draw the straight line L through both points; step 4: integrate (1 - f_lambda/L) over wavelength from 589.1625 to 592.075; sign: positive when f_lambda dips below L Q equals 0.056 nm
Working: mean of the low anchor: 10.3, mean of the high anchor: 13.4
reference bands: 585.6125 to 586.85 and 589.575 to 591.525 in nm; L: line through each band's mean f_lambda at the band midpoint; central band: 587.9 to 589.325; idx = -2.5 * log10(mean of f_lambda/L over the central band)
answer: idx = 0.31 mag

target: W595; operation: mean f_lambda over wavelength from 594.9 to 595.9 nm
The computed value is 13.4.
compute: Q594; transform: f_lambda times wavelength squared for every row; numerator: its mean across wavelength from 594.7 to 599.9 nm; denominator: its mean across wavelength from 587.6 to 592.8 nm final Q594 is 1.2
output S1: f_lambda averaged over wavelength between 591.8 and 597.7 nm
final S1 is 13.4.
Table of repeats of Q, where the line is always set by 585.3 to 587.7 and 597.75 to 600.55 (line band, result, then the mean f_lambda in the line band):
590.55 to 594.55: 0.13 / 13.1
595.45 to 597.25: 0.05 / 13.3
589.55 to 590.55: 0.23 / 10.4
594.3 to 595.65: 0.02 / 13.4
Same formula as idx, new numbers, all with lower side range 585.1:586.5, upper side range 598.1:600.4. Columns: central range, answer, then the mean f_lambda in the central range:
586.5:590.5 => 0.24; 10.7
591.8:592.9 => 0.03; 13.3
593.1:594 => 0.03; 13.3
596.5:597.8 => 0.02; 13.5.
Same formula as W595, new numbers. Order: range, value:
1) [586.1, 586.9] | 13.3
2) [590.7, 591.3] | 12.9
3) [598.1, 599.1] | 13.7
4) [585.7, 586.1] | 13.4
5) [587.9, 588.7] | 11.9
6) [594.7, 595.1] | 13.3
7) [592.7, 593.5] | 13.3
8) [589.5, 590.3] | 9.25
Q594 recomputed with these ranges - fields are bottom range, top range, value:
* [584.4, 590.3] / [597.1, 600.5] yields 1.24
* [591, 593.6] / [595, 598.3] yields 1.04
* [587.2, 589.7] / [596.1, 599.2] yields 1.43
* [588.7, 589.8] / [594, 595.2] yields 2.17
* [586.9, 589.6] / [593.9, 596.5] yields 1.31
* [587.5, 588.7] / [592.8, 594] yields 1.13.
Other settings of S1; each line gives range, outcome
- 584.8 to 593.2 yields 12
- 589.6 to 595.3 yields 12.7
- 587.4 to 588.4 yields 12.4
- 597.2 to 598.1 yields 13.6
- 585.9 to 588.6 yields 13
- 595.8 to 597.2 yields 13.3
